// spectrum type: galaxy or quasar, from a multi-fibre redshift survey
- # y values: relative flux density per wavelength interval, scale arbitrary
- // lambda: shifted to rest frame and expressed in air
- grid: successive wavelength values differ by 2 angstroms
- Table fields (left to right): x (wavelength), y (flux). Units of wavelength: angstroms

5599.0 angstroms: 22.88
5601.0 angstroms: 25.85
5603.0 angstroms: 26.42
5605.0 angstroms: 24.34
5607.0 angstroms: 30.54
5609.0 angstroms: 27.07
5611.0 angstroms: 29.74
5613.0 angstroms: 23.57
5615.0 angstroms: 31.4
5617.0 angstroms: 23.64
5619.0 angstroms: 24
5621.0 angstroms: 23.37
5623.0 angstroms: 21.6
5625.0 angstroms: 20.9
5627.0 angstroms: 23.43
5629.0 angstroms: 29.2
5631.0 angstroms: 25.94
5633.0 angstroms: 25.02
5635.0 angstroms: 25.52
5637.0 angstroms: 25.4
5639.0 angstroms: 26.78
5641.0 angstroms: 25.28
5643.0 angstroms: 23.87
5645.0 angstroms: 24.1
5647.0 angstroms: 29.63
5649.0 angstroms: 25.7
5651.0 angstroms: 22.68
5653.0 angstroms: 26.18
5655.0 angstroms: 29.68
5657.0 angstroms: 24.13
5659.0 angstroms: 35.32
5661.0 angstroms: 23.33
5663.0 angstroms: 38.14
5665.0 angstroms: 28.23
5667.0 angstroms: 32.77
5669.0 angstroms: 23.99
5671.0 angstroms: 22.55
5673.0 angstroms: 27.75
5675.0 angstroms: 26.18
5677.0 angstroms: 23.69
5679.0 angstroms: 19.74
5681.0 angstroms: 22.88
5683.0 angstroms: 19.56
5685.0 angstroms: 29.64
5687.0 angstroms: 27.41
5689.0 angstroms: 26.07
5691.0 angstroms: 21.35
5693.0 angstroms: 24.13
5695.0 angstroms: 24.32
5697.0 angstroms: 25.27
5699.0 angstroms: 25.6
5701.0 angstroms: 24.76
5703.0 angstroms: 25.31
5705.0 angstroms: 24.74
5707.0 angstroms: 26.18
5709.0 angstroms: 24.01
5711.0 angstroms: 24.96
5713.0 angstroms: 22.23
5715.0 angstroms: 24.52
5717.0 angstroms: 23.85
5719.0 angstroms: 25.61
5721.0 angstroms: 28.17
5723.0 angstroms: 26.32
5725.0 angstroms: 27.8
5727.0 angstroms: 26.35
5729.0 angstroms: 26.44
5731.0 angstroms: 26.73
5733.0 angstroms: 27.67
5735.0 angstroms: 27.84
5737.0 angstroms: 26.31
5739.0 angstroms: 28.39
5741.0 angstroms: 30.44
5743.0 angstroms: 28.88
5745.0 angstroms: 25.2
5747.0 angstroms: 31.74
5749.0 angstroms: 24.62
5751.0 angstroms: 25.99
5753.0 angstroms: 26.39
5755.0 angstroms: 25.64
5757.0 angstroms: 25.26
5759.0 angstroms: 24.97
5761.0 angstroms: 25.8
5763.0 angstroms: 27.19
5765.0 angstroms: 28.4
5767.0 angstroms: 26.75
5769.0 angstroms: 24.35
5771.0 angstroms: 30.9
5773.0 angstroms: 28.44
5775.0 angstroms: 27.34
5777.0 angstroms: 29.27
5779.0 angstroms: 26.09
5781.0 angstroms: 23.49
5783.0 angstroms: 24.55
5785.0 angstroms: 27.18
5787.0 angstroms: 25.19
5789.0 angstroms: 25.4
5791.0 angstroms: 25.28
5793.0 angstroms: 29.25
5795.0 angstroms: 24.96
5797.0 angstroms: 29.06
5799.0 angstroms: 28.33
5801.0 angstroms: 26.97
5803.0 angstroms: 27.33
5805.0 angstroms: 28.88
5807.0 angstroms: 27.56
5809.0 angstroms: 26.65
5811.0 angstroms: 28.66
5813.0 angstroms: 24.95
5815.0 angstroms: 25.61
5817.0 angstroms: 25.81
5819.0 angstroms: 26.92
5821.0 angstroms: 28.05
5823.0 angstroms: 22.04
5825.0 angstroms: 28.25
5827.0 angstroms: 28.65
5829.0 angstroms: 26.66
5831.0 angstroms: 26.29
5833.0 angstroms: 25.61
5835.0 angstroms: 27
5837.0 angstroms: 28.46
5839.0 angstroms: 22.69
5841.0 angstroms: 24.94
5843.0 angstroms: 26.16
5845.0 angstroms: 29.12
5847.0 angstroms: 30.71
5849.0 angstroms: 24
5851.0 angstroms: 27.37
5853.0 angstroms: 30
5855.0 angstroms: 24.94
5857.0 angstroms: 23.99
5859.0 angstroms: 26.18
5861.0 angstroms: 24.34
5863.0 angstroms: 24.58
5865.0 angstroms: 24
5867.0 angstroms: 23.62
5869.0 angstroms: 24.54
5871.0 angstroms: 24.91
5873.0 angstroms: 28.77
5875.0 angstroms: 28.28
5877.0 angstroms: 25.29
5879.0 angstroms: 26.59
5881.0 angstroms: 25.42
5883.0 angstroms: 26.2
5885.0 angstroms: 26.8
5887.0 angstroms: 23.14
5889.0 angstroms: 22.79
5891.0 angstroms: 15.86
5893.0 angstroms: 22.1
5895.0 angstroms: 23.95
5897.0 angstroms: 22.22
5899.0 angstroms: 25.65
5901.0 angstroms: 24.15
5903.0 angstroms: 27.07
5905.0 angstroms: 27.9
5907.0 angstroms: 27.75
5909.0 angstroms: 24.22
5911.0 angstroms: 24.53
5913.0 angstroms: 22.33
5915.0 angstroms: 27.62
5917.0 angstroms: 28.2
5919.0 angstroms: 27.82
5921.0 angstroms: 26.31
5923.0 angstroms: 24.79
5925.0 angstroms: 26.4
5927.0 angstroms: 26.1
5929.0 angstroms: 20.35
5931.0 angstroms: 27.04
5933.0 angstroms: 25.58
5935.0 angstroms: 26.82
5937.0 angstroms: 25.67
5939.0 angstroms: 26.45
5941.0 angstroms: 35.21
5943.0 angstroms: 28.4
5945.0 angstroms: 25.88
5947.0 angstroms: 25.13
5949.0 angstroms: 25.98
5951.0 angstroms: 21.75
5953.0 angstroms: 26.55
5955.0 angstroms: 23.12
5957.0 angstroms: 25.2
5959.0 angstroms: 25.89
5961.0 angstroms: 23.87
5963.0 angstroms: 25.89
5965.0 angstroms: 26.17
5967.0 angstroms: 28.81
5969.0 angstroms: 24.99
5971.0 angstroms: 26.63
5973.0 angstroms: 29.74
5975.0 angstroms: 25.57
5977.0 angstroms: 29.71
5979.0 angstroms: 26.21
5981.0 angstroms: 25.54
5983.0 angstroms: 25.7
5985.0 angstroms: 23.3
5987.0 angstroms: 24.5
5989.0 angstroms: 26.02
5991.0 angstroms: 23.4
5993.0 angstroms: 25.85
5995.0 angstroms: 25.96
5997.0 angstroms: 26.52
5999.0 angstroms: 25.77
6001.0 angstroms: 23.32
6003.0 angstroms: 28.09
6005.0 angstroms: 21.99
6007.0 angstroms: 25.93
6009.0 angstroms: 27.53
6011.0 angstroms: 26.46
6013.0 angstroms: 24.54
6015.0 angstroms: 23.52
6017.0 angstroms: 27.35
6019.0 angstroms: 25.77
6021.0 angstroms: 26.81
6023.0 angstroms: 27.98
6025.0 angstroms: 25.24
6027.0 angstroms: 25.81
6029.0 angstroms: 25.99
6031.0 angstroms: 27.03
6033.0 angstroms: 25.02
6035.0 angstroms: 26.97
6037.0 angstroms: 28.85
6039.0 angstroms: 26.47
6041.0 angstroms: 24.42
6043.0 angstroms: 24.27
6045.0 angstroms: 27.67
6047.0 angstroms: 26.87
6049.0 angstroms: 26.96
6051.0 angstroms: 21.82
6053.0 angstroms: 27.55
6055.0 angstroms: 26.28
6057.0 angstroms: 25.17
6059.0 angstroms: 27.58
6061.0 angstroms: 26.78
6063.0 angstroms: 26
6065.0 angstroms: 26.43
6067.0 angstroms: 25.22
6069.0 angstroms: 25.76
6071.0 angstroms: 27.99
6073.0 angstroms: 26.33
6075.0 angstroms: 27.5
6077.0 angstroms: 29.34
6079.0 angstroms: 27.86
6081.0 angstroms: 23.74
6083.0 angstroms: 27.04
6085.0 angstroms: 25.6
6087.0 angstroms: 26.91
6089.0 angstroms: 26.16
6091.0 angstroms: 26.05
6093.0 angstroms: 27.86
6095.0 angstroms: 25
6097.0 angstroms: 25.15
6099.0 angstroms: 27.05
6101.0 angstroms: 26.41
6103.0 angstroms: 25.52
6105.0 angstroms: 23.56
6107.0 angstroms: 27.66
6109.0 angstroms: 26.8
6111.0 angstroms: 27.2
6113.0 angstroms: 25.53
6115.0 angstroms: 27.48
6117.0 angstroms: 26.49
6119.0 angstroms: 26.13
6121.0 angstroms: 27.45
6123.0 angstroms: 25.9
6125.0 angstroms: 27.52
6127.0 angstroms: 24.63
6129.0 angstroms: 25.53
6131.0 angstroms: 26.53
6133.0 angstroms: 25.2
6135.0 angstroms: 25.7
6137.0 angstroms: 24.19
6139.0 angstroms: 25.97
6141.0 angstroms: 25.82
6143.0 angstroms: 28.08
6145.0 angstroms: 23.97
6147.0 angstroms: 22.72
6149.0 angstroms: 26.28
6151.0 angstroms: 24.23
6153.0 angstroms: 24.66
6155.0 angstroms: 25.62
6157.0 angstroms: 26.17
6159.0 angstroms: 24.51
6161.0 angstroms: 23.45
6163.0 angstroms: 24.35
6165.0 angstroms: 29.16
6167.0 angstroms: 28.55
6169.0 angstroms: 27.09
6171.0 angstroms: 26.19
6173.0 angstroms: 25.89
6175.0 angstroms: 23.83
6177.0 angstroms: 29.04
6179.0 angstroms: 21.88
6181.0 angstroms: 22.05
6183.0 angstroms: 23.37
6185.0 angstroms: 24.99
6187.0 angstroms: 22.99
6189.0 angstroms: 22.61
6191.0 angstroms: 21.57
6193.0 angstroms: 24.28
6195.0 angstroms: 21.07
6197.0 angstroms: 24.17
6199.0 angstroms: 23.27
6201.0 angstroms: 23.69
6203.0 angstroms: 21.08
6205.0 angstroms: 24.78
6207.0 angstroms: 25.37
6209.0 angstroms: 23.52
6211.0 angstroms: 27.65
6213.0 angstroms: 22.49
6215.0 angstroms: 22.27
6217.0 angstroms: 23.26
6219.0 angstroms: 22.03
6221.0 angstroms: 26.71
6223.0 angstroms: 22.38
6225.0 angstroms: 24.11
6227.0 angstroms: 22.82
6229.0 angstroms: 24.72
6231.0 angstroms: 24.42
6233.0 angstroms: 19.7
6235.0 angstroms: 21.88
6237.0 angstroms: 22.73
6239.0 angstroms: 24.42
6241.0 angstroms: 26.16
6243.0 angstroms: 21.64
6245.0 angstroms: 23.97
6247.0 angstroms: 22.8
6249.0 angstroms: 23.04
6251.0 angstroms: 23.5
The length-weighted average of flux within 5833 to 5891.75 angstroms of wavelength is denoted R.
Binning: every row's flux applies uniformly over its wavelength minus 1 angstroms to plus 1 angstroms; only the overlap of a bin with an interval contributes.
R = 25.6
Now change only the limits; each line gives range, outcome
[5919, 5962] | 25.9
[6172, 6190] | 24.1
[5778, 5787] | 25.3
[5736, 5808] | 27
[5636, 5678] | 26.9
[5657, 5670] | 29.8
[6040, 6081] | 26.3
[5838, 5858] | 26.4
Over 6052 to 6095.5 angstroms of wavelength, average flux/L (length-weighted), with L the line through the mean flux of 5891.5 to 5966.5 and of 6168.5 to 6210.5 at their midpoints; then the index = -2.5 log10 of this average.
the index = -0.08 mag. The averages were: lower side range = 25.6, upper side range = 23.9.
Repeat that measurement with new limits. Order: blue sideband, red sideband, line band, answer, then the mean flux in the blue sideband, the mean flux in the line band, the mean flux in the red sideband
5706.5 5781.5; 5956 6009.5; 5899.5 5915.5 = 0.019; 26.6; 25.6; 25.8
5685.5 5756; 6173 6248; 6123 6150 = -0.072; 26.1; 25.6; 23.5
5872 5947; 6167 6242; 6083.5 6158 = -0.067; 25.7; 25.9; 23.9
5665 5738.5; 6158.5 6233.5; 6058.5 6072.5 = -0.087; 25.4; 26.5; 24.1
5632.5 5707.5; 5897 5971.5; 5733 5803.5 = -0.043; 25.9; 27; 26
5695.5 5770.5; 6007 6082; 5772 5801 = -0.019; 26.3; 26.7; 26.3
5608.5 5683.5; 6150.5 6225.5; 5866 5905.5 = 0.020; 25.9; 24.7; 24.3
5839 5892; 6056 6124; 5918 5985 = -0.015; 25.4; 26.2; 26.4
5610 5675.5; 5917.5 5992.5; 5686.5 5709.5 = 0.059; 26.3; 24.9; 26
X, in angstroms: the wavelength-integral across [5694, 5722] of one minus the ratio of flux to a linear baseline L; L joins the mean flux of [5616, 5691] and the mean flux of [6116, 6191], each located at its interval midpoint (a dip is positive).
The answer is 0.8 angstroms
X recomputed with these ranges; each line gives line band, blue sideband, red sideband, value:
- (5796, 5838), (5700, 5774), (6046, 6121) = -0.9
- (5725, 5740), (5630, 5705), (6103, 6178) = -0.7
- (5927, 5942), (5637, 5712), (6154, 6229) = -1.0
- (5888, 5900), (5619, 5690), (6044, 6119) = 1.9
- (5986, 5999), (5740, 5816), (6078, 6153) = 0.4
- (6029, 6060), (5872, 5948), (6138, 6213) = -1.3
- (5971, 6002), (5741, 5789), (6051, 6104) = 0.8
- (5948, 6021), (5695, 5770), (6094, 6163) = 0.6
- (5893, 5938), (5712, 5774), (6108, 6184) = 1.4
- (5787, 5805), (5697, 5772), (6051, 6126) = -0.5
